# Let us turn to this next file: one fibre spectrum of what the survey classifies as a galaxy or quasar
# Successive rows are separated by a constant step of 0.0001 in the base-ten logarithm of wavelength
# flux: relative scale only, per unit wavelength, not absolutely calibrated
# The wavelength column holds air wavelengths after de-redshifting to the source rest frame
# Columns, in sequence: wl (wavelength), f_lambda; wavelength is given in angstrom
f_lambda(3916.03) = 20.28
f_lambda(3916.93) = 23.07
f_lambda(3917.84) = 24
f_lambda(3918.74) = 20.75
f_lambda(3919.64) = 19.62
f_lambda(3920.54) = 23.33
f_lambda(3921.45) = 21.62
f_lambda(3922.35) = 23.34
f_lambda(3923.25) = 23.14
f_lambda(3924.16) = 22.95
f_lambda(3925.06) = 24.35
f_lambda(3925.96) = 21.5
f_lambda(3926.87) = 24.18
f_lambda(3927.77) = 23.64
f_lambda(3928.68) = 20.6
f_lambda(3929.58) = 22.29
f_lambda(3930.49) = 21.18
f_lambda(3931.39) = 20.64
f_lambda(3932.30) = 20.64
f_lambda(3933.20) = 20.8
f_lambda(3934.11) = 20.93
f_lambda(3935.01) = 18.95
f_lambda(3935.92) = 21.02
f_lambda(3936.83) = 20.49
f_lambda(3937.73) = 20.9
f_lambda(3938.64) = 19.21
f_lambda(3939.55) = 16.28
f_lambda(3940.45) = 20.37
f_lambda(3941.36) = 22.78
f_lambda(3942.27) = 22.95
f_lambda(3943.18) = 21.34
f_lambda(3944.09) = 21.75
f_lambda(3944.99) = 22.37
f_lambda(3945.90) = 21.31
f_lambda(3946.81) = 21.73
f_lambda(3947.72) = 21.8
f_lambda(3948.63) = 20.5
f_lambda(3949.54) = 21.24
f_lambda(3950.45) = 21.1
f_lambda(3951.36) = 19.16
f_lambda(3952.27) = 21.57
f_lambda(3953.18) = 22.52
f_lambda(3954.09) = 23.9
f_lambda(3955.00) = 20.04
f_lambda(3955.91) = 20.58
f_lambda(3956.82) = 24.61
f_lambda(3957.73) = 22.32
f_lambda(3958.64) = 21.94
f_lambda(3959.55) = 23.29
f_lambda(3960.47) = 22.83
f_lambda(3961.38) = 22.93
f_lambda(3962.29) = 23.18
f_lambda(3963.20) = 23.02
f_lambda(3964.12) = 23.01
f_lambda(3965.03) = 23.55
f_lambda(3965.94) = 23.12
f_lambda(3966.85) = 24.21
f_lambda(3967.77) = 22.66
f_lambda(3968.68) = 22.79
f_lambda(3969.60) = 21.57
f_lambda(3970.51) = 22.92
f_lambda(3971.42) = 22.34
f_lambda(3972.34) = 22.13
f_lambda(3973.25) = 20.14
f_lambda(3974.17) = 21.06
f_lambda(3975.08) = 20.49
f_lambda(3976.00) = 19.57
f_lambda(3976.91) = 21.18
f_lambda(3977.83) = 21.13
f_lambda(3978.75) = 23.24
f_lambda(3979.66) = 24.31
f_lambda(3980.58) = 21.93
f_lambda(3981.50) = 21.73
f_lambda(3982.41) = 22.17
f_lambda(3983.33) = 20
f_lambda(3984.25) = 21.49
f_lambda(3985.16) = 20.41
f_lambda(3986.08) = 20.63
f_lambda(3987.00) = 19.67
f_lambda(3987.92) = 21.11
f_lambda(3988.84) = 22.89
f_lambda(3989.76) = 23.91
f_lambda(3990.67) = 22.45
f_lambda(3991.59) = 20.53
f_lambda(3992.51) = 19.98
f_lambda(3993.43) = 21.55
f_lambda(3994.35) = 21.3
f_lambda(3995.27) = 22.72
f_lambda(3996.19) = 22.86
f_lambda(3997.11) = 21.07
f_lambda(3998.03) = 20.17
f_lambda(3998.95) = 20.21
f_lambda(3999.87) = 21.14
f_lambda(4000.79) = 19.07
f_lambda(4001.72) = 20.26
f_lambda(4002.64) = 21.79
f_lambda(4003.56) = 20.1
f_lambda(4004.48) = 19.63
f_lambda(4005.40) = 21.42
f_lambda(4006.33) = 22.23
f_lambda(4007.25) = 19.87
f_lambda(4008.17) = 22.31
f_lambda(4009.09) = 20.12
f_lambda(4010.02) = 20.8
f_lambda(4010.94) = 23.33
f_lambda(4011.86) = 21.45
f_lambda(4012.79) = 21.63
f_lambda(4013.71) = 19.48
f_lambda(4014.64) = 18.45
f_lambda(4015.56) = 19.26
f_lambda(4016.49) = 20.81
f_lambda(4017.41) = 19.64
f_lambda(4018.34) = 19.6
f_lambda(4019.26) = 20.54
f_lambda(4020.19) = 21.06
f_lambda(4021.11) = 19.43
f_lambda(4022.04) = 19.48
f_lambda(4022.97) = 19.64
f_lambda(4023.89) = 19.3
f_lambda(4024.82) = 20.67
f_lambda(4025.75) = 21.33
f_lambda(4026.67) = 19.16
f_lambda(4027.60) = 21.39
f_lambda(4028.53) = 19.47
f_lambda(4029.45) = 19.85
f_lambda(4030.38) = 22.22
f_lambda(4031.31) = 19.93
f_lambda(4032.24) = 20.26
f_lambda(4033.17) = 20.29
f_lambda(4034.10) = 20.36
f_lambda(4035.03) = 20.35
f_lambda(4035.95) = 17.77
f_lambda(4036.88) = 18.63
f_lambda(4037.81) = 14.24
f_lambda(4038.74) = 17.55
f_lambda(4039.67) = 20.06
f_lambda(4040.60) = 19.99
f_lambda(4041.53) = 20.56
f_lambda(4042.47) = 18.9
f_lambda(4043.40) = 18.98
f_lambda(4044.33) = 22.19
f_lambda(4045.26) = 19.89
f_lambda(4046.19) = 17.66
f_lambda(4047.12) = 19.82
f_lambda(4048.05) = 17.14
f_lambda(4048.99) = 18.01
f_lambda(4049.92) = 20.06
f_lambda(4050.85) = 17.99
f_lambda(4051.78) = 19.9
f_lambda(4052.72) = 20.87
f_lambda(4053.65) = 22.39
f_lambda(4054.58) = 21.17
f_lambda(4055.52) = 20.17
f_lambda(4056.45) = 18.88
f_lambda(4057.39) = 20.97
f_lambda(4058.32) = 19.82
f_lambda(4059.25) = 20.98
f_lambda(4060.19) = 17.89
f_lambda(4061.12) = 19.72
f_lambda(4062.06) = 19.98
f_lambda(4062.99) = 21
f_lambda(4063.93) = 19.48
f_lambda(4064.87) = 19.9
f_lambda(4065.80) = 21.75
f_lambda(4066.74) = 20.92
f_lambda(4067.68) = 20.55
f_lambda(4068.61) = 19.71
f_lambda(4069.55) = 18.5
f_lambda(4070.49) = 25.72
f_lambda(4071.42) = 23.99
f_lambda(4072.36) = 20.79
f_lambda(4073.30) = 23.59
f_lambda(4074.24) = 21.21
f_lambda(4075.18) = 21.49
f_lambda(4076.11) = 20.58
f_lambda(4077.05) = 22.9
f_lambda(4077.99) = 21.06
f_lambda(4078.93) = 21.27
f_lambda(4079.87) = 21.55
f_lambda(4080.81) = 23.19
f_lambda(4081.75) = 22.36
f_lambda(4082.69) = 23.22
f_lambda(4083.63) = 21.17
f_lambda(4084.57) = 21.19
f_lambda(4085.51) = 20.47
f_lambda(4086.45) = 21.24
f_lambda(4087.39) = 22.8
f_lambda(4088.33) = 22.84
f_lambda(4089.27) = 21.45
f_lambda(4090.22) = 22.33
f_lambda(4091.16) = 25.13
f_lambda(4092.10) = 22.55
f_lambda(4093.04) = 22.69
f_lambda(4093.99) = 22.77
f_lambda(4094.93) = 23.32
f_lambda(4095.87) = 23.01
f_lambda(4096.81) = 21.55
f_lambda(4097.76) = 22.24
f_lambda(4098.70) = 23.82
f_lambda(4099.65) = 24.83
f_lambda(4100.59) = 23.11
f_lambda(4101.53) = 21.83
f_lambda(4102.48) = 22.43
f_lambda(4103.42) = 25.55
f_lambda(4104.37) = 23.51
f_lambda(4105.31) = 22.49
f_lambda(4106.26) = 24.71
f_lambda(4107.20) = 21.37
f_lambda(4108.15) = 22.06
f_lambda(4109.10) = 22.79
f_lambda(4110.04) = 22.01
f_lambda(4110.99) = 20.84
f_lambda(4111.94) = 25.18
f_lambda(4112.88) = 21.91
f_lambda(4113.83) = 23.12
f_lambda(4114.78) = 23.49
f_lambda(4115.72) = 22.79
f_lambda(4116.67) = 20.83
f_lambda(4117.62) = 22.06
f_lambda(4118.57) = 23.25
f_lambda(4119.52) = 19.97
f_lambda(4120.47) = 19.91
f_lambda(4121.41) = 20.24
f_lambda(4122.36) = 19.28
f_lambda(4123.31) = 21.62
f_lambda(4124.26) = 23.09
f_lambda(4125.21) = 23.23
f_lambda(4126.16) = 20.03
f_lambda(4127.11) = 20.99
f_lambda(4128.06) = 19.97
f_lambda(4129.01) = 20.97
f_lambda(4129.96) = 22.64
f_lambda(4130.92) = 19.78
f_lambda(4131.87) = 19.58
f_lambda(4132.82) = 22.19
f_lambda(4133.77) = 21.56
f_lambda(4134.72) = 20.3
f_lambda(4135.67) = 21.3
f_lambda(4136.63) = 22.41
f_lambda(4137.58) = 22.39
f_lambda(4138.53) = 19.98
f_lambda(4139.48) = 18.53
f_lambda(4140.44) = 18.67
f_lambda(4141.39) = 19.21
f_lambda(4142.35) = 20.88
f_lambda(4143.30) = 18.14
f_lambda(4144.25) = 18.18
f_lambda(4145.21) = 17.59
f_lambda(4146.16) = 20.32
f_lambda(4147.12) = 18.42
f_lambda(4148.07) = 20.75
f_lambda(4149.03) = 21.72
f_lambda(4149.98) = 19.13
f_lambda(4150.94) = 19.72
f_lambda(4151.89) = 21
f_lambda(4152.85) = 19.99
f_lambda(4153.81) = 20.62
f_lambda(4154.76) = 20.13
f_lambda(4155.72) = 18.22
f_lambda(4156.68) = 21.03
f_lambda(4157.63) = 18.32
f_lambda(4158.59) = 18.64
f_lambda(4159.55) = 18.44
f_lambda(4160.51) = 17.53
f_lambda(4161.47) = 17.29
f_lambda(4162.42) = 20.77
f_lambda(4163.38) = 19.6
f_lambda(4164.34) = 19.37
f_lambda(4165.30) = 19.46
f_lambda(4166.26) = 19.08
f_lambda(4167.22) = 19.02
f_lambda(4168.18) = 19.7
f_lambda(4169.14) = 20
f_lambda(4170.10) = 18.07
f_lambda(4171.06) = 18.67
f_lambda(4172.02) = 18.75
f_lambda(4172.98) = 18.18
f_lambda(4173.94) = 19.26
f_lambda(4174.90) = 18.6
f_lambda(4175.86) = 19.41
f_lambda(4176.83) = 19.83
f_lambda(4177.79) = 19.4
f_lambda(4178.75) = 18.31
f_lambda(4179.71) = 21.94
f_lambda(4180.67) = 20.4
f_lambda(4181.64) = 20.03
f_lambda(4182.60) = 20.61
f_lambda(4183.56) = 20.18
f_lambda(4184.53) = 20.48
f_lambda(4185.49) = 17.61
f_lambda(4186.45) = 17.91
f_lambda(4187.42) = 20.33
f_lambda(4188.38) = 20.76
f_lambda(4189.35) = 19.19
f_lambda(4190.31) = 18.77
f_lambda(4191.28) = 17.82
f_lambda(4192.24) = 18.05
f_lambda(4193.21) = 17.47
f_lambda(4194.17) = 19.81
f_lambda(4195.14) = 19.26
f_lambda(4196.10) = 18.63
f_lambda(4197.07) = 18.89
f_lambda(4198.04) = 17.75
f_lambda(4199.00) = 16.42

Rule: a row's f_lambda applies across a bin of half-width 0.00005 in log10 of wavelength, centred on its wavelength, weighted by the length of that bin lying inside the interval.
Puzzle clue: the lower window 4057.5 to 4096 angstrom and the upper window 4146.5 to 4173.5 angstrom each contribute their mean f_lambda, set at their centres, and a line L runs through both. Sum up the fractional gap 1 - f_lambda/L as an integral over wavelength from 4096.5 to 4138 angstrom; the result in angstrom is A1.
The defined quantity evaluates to -3.1 angstrom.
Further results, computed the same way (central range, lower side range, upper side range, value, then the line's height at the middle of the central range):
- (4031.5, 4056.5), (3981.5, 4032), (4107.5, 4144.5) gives 1.76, 20.9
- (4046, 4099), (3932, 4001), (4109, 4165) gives -0.78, 20.9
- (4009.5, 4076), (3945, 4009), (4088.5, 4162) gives 4.12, 21.5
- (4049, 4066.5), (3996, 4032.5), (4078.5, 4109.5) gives 1.25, 21.7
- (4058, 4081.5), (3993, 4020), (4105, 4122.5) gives 0.46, 21.5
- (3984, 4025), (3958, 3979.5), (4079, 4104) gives 2.95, 22.4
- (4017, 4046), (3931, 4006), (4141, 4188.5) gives 1.51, 20.8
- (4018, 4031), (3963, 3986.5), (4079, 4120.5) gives 1.14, 22.2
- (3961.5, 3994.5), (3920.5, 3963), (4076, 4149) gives -0.30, 21.7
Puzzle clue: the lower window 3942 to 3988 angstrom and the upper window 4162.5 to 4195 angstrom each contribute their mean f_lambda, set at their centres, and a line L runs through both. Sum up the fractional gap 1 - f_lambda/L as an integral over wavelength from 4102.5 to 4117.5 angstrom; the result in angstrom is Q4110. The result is -2.00 angstrom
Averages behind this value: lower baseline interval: 21.9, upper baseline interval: 19.3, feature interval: 22.8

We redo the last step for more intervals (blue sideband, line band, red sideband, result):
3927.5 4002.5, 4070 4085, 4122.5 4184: -1.20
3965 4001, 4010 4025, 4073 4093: 1.06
